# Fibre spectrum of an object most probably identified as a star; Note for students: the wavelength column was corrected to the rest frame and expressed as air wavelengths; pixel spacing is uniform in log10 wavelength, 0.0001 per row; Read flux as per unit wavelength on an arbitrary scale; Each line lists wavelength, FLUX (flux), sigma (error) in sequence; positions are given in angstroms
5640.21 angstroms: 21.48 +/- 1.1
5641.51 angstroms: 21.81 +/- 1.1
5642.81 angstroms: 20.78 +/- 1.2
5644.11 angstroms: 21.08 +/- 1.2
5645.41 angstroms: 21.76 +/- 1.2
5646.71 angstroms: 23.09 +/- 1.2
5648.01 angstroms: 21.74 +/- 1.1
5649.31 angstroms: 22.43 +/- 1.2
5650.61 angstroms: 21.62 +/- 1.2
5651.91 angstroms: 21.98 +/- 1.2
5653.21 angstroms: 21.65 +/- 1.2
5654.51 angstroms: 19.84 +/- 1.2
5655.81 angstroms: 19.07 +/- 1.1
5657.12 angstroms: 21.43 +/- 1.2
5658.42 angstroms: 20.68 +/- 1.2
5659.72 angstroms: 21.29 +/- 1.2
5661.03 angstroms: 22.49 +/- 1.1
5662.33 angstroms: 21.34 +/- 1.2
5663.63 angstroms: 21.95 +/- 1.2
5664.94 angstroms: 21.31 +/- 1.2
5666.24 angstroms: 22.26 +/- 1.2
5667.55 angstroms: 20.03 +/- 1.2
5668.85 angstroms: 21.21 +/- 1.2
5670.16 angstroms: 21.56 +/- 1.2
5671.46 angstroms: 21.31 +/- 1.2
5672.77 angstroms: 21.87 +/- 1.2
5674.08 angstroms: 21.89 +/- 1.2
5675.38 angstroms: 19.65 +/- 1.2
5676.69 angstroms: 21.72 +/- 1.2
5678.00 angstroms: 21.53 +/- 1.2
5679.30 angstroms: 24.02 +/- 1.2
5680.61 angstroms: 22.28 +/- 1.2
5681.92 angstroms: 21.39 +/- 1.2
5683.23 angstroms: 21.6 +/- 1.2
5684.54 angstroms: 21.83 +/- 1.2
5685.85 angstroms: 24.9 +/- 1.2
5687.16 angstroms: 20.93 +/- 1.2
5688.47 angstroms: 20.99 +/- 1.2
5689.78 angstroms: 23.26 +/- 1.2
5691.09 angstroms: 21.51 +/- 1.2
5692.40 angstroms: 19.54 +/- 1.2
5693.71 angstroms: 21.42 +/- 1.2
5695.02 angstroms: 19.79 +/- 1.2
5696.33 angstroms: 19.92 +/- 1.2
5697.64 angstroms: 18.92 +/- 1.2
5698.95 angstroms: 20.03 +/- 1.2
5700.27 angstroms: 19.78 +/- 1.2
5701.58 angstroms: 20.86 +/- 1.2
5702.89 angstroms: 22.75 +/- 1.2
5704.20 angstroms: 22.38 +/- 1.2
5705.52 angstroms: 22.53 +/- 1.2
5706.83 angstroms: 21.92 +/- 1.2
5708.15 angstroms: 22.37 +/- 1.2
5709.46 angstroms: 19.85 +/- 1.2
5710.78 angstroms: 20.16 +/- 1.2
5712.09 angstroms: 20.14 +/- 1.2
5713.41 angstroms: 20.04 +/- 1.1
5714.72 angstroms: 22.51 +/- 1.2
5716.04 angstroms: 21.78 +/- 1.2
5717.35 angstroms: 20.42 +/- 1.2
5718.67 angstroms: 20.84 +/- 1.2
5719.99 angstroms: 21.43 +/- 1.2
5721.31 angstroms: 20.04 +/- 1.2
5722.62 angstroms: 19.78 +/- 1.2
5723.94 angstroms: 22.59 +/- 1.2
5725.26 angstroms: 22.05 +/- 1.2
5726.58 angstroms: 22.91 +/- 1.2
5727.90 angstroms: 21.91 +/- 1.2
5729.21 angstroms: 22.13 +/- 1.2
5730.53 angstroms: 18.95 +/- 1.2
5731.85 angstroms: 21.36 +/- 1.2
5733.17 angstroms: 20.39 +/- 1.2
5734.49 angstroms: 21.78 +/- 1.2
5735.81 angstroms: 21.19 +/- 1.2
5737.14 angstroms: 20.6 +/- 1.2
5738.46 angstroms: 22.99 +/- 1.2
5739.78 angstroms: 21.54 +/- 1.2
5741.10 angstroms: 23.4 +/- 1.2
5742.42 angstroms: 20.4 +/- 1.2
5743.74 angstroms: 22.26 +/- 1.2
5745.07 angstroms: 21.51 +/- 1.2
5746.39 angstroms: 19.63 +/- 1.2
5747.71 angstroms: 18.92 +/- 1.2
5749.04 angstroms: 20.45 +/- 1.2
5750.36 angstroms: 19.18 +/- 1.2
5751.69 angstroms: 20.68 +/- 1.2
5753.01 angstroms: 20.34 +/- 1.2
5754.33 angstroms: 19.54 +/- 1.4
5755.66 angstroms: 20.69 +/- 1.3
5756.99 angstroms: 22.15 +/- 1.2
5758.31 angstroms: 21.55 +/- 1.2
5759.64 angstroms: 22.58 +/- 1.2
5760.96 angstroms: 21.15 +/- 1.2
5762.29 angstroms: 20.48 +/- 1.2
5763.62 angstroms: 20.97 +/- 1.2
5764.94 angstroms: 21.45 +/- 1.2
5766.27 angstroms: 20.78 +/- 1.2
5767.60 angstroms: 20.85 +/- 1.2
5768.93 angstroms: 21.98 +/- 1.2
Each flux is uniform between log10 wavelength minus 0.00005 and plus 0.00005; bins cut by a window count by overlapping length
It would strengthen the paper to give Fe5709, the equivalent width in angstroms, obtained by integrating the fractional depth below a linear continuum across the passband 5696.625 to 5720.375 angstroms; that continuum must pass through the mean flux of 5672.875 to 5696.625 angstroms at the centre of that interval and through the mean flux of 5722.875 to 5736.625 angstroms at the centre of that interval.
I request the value 0.6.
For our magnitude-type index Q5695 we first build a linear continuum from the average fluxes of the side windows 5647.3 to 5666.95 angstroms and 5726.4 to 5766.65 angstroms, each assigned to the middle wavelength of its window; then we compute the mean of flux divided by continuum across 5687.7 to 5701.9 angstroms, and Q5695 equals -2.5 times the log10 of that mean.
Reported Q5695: 0.04 mag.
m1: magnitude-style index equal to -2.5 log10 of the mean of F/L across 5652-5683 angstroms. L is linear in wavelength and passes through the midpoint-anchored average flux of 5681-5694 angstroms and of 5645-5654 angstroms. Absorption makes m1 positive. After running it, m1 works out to 0.03 mag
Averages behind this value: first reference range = 22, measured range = 21.4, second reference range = 21.7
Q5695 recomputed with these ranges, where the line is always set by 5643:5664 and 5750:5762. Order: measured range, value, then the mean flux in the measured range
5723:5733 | -0.03 mag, 21.6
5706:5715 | 0.01 mag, 21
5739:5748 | -0.01 mag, 21.2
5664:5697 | -0.01 mag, 21.5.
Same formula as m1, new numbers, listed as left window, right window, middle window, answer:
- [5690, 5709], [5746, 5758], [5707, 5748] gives -0.03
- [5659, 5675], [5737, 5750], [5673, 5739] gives 0.00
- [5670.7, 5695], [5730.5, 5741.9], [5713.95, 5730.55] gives 0.01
